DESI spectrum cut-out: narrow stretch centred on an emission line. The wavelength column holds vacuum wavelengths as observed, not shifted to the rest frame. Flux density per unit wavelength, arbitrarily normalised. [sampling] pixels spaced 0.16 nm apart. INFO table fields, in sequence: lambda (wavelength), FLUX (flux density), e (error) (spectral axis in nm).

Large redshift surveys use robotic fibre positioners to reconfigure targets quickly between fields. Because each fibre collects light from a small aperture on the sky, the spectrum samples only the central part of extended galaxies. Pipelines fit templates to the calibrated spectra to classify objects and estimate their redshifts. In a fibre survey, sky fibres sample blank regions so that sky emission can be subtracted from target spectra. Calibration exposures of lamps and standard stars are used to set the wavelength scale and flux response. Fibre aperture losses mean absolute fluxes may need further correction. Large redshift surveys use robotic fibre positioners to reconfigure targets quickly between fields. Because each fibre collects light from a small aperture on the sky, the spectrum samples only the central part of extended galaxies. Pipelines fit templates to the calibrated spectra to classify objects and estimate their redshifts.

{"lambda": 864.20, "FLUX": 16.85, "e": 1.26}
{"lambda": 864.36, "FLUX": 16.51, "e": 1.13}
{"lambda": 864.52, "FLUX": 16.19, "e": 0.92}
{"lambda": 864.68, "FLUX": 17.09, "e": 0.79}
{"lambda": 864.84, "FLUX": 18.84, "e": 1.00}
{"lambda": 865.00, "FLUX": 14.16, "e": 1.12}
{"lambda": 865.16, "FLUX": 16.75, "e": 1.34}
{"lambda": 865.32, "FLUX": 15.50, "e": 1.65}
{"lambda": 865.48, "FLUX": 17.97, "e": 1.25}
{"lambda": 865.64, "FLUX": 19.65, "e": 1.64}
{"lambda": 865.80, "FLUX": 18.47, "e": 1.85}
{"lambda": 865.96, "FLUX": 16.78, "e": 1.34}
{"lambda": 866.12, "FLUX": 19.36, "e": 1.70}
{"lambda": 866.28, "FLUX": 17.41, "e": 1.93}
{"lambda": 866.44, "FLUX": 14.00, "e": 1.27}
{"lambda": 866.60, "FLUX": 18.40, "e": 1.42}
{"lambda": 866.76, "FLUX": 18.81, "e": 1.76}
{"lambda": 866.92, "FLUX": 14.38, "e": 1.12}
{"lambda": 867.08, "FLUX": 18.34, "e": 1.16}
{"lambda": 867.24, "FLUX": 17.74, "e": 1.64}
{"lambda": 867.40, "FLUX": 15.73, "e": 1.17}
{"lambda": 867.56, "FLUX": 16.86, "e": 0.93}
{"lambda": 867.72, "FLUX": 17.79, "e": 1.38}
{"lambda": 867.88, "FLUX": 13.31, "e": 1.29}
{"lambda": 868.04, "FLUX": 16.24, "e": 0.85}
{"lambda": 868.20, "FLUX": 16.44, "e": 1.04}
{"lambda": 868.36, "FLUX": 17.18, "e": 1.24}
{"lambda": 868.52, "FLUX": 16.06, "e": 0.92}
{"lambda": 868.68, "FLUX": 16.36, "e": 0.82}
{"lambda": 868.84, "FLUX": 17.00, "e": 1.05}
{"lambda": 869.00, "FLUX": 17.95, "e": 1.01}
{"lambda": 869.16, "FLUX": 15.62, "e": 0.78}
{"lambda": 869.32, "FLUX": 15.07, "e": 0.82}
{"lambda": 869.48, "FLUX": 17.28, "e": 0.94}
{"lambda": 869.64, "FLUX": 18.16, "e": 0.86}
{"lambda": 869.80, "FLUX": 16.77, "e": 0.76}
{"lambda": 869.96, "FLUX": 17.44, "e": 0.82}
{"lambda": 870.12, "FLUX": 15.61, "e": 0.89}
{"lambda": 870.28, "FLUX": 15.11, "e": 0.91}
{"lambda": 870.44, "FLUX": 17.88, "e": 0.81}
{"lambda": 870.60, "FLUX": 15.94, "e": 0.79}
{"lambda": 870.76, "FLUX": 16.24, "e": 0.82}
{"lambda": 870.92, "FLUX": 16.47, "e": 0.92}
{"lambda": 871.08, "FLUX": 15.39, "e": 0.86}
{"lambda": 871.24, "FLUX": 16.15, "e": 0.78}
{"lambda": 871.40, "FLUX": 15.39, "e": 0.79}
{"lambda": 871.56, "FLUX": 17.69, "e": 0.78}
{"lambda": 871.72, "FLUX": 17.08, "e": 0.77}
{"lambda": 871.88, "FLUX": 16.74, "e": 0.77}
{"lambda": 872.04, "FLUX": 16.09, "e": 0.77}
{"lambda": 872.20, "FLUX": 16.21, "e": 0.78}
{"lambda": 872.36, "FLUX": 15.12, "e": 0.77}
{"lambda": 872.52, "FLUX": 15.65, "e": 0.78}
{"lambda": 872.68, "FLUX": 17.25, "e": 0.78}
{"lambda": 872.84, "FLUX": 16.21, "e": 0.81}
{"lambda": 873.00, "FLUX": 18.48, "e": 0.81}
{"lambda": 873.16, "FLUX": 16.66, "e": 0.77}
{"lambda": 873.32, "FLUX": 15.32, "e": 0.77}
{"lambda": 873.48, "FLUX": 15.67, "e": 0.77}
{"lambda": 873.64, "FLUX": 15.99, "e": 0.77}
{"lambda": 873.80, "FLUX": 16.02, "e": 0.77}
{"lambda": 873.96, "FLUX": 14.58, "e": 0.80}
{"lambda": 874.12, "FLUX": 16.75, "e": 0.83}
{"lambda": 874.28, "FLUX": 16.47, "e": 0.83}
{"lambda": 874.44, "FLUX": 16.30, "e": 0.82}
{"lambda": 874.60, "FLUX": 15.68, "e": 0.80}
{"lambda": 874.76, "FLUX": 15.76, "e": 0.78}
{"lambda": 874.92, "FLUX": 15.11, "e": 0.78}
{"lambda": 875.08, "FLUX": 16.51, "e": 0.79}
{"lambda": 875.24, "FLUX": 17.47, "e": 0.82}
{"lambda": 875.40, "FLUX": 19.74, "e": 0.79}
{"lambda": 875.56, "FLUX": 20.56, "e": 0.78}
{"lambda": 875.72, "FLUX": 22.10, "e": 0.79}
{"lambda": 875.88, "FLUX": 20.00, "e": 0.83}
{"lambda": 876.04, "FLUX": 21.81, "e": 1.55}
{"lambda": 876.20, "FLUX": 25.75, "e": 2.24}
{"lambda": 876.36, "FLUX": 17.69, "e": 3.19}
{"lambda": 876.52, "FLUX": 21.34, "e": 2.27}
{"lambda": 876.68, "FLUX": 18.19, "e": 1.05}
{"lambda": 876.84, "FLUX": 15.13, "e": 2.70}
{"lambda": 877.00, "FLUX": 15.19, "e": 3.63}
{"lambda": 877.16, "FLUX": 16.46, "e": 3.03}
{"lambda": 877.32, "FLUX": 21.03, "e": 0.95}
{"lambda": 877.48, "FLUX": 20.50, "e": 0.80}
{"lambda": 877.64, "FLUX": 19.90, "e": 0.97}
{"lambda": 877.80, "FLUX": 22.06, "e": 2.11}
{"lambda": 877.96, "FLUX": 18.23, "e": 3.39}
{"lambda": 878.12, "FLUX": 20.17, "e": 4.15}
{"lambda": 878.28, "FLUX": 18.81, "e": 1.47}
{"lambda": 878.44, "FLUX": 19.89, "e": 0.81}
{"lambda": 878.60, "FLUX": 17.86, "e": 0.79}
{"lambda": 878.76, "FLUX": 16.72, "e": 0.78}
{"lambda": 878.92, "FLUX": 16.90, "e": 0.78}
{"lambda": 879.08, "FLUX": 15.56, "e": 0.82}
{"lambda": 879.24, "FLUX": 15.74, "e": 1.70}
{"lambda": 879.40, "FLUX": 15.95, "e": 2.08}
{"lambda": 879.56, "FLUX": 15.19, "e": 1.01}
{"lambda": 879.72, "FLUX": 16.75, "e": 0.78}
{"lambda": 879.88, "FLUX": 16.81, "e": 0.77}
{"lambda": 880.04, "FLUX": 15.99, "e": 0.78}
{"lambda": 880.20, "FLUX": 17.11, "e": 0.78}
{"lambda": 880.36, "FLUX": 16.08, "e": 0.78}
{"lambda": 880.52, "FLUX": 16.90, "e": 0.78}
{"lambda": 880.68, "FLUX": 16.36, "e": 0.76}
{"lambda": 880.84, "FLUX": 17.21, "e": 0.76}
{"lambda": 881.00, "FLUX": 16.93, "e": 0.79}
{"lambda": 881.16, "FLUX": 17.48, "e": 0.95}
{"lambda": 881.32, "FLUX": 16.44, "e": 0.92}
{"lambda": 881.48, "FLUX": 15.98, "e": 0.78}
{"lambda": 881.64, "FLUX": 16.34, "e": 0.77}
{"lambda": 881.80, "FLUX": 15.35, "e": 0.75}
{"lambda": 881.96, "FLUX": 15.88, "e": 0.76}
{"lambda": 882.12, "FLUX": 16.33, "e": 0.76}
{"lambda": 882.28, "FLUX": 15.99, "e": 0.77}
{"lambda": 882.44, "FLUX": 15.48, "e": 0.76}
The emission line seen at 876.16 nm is [S II] 6716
